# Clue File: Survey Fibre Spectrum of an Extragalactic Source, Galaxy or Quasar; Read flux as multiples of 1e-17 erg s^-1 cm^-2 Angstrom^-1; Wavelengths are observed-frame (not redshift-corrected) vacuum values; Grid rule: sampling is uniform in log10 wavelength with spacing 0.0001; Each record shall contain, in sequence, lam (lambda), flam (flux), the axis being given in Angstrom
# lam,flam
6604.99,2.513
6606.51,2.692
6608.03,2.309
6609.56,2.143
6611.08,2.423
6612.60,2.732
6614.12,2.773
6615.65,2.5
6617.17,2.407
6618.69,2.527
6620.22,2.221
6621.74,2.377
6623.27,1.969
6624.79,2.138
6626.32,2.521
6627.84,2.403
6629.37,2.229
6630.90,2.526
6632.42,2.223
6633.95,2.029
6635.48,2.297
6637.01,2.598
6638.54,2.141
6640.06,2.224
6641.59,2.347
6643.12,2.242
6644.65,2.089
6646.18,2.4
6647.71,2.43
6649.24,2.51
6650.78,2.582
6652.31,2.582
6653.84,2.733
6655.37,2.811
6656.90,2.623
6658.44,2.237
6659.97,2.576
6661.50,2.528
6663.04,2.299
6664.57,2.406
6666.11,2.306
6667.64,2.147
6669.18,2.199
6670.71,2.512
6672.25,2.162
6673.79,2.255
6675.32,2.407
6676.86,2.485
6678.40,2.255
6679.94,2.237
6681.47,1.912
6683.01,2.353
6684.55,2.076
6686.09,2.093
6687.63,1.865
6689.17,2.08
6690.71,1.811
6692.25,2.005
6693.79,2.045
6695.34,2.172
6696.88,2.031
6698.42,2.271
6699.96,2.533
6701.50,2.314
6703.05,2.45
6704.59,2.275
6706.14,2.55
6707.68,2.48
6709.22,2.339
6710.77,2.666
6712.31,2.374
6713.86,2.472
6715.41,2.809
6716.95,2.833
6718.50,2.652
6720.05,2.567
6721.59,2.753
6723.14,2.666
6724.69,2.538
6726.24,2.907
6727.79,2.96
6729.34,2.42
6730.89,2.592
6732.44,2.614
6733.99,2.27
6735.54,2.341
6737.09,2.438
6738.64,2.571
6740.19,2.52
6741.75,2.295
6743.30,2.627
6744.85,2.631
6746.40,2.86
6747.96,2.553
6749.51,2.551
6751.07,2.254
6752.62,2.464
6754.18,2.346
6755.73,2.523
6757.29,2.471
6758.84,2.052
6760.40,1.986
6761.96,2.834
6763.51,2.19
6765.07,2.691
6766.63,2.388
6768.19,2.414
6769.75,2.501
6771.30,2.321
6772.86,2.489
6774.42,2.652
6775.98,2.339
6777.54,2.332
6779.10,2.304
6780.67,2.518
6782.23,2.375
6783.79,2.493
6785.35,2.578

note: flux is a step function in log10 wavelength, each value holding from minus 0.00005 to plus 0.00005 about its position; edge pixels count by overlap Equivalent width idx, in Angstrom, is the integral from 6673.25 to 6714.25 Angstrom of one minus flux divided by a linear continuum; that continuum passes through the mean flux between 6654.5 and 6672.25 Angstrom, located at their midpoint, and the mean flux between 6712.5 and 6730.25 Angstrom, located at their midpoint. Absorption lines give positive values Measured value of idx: 4.8 Angstrom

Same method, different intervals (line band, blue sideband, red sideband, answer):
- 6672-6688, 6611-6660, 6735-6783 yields 1.45 Angstrom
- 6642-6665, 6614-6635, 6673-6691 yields -2.29 Angstrom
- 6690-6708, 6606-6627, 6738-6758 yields 1.69 Angstrom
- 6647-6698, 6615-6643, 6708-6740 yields 2.94 Angstrom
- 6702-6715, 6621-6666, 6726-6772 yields -0.08 Angstrom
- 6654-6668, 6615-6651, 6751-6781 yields -0.69 Angstrom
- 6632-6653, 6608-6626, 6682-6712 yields -0.02 Angstrom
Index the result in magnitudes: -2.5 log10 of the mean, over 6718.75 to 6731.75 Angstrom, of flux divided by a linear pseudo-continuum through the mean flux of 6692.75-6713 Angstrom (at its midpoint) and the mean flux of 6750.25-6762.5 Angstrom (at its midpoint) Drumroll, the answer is -0.14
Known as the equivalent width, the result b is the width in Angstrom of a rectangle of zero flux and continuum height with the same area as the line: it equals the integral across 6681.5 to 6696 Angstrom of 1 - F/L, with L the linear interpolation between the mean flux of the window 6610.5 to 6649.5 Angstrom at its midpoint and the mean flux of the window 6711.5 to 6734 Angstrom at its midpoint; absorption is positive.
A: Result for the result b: 2.8 Angstrom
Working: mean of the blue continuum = 2.35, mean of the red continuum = 2.64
